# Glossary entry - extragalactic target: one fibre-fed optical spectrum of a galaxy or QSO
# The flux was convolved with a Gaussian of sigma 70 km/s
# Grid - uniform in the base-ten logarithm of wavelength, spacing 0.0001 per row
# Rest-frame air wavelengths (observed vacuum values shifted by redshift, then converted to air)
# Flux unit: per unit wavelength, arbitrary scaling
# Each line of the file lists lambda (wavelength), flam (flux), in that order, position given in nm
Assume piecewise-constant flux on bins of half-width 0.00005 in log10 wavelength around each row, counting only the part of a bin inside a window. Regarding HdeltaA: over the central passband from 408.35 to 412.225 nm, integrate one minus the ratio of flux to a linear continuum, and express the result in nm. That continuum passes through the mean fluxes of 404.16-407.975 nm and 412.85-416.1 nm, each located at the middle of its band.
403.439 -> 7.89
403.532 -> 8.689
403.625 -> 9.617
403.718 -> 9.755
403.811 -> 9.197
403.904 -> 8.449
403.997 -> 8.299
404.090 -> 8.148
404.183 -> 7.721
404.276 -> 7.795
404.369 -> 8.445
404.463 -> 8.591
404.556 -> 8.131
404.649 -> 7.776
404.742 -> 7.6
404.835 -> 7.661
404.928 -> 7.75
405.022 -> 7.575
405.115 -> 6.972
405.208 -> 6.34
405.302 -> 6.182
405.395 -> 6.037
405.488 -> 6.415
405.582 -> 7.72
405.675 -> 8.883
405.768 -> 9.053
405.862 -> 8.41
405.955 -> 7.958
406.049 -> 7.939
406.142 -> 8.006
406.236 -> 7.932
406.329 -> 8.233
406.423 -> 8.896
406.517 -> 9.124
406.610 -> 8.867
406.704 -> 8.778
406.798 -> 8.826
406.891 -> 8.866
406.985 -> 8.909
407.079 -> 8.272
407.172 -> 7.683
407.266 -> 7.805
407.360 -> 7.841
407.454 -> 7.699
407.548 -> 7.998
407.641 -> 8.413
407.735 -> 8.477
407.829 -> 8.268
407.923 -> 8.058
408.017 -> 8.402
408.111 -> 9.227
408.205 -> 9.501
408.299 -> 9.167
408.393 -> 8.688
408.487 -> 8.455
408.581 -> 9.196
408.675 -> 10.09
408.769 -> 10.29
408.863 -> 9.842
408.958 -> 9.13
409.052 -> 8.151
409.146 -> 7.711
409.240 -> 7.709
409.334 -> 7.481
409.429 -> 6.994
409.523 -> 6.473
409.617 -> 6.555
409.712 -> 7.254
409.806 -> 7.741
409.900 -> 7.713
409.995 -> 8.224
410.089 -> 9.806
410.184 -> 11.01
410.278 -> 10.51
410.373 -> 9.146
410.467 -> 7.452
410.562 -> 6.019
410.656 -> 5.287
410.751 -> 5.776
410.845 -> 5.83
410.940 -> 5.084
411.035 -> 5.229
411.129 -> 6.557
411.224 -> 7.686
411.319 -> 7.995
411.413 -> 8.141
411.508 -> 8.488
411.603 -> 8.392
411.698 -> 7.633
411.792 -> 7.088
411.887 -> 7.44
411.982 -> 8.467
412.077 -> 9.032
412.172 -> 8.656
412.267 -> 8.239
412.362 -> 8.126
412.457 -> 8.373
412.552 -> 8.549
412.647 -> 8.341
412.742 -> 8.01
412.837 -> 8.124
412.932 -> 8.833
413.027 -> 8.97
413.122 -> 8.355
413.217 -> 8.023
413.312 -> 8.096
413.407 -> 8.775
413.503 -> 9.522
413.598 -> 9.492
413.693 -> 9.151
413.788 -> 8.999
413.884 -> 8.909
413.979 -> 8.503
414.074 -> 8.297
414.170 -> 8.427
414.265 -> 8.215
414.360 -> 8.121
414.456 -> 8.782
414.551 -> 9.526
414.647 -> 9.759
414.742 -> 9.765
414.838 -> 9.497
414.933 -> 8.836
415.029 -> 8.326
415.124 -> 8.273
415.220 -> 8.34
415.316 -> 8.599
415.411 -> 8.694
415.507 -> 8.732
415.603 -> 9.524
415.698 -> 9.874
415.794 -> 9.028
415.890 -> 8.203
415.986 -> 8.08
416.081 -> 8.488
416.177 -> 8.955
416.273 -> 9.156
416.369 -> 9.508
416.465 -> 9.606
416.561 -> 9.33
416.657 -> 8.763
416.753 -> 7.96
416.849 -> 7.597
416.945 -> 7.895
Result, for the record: 0.22 nm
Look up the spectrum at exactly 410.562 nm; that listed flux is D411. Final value 6.019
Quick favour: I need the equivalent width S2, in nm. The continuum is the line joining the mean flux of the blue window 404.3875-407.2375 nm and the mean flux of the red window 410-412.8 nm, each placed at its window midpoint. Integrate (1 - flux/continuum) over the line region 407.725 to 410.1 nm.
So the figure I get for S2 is -0.149 nm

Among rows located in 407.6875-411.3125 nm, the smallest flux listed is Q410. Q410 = 5.084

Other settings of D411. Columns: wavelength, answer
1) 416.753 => 7.96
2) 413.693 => 9.151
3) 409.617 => 6.555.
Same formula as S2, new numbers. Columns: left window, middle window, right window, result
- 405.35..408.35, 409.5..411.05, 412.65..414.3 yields 0.193 nm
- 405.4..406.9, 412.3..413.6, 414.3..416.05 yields 0.034 nm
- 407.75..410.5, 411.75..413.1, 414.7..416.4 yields 0.064 nm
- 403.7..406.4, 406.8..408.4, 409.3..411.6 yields -0.157 nm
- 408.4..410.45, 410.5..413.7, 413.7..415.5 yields 0.319 nm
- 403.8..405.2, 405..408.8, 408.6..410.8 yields -0.123 nm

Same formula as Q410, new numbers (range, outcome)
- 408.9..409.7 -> 6.473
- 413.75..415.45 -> 8.121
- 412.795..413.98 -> 8.023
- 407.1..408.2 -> 7.683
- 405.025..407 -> 6.037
